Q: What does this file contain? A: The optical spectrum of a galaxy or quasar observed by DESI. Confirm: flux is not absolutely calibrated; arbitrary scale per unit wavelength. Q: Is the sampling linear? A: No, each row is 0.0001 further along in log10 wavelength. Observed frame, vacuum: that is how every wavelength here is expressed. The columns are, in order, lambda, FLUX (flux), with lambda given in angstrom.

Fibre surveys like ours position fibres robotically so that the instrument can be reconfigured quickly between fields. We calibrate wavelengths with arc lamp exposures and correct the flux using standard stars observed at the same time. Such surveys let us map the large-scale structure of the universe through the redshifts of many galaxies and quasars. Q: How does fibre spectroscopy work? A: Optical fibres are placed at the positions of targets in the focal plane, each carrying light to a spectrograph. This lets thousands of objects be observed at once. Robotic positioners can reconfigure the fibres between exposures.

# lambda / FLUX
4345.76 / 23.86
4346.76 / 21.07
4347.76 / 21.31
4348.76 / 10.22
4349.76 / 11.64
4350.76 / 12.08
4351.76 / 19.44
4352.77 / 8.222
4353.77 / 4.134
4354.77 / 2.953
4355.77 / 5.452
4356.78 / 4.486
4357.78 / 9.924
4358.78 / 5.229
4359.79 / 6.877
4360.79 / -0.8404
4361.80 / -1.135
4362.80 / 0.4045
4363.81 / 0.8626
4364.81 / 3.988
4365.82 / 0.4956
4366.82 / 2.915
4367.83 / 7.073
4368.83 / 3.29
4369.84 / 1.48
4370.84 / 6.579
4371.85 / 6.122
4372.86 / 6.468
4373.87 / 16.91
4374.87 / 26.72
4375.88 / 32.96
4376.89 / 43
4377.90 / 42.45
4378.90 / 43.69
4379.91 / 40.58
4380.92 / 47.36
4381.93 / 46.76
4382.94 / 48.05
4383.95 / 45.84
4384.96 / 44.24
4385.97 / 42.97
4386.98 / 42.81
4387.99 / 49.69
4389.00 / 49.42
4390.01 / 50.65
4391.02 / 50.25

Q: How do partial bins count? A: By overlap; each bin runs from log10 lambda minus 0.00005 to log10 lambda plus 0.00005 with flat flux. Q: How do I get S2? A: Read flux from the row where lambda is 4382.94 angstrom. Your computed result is 48.05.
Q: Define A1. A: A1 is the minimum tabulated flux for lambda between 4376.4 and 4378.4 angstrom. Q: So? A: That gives 42.45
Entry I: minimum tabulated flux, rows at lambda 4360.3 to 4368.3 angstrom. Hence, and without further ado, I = -1.135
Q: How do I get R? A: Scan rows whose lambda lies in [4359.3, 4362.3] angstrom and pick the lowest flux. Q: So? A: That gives -1.135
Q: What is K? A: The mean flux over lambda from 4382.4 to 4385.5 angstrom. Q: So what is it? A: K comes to 46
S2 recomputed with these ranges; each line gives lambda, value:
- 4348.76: 10.22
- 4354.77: 2.953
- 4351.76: 19.44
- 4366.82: 2.915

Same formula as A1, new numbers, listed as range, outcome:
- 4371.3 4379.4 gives 6.122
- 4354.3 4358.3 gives 2.953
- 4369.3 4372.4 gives 1.48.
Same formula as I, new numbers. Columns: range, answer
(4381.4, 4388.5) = 42.81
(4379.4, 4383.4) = 40.58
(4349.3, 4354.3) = 4.134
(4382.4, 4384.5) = 45.84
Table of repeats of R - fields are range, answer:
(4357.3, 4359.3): 5.229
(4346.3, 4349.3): 10.22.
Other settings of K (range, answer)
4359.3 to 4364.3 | 1.22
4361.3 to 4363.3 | -0.366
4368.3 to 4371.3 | 3.79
